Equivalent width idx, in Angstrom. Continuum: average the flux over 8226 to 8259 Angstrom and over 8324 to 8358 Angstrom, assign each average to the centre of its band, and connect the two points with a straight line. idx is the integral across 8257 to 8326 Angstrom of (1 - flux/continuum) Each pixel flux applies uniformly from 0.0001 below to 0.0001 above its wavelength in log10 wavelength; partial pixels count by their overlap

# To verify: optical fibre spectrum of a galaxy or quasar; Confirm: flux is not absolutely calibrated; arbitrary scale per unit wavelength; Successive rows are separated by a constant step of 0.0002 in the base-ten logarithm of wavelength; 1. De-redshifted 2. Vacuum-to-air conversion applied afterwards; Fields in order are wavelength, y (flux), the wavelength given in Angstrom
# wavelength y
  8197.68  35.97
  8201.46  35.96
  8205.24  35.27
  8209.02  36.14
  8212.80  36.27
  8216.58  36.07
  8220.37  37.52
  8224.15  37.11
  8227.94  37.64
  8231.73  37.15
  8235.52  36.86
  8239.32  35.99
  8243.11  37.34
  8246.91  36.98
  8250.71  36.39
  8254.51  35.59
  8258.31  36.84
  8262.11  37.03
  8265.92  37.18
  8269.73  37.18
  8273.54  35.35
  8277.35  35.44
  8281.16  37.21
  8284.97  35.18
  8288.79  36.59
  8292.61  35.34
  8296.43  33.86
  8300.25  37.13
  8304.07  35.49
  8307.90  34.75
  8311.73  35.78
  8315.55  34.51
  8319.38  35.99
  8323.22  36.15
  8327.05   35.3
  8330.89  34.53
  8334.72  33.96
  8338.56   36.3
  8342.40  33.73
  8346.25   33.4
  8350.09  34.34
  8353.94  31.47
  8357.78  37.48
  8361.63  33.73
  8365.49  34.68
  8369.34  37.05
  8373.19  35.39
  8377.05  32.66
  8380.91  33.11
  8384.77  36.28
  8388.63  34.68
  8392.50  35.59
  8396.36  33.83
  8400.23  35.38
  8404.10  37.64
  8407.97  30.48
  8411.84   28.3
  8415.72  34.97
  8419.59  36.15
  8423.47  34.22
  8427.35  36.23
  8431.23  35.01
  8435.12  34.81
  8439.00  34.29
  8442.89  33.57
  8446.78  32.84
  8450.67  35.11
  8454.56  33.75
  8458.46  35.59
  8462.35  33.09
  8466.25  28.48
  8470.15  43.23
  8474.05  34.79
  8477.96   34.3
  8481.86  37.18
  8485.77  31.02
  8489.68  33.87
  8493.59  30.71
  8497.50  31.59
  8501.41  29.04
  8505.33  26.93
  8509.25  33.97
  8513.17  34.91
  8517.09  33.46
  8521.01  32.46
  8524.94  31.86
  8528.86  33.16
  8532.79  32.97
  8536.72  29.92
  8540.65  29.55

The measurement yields -0.66 Angstrom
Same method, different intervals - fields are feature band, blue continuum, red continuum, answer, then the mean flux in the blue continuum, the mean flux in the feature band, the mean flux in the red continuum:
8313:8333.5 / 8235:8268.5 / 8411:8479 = 0.3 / 36.7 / 35.3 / 34.5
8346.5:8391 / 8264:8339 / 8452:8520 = 0.3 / 35.6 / 34.6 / 33.3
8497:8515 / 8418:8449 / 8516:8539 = 0.8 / 34.6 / 31.2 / 32.2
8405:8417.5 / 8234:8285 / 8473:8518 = 0.8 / 36.5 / 31.7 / 32.6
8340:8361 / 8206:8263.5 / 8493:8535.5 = 0.4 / 36.7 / 34.1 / 31.9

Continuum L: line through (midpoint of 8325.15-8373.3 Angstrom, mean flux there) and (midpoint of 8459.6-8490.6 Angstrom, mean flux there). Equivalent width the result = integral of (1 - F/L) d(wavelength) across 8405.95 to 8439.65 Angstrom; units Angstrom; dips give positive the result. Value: 0.76 Angstrom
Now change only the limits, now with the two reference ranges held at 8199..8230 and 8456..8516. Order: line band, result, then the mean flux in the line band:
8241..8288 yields -0.8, 36.5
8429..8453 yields -0.4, 34.3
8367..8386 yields -0.2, 34.9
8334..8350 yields 0.3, 34.4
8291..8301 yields 0.1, 35.3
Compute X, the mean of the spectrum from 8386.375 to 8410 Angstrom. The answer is 34.6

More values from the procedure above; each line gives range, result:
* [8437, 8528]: 33.3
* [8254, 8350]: 35.6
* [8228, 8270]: 36.8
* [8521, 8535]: 32.6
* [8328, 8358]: 34.3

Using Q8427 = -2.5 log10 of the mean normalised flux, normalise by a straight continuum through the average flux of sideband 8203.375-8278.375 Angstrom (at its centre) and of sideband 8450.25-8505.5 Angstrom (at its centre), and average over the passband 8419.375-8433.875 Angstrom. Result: -0.04 mag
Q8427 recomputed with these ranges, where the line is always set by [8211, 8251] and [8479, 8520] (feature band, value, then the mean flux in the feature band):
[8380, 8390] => -0.019 mag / 34.9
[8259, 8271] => -0.024 mag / 37.1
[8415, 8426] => -0.049 mag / 35.2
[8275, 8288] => 0.001 mag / 36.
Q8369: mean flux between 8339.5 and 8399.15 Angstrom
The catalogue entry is 34.5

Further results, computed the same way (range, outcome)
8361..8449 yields 34.4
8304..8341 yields 35.2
